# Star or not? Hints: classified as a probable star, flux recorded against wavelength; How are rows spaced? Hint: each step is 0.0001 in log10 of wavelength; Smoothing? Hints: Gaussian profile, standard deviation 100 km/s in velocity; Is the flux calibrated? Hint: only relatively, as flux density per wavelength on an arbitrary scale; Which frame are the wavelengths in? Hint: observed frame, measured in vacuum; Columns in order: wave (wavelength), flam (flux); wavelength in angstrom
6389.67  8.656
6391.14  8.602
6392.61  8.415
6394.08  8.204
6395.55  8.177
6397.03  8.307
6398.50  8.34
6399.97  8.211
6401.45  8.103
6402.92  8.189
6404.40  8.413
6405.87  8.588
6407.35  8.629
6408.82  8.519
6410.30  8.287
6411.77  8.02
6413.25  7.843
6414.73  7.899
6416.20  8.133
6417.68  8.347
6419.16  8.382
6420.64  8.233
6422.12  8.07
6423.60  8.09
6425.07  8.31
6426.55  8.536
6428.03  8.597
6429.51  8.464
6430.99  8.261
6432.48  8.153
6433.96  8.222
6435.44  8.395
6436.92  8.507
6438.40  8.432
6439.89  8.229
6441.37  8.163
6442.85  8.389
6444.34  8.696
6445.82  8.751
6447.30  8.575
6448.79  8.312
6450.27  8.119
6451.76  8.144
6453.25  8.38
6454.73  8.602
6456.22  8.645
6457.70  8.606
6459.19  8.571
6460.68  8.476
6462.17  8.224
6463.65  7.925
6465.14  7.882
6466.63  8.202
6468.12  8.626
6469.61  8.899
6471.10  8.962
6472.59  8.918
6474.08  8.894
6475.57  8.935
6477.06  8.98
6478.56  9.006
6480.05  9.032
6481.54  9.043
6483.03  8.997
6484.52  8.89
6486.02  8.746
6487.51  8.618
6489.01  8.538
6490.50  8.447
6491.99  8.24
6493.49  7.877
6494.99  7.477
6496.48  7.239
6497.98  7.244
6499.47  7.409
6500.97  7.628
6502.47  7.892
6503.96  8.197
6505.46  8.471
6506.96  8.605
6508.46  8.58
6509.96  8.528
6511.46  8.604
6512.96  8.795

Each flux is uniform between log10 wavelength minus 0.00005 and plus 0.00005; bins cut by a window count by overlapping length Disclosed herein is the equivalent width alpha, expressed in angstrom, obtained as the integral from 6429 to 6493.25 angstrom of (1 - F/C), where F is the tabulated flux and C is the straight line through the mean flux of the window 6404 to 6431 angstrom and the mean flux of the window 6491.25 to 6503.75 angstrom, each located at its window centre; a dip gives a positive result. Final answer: -4.8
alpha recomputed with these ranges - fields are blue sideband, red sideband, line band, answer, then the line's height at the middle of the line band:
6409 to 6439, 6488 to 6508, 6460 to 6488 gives -2.2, 8.06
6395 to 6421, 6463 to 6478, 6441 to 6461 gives 0.1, 8.51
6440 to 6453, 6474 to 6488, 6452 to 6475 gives 0.4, 8.65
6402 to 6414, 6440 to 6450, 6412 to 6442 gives 0.4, 8.38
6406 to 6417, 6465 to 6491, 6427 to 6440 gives 0.0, 8.4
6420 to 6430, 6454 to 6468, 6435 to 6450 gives -0.2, 8.35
